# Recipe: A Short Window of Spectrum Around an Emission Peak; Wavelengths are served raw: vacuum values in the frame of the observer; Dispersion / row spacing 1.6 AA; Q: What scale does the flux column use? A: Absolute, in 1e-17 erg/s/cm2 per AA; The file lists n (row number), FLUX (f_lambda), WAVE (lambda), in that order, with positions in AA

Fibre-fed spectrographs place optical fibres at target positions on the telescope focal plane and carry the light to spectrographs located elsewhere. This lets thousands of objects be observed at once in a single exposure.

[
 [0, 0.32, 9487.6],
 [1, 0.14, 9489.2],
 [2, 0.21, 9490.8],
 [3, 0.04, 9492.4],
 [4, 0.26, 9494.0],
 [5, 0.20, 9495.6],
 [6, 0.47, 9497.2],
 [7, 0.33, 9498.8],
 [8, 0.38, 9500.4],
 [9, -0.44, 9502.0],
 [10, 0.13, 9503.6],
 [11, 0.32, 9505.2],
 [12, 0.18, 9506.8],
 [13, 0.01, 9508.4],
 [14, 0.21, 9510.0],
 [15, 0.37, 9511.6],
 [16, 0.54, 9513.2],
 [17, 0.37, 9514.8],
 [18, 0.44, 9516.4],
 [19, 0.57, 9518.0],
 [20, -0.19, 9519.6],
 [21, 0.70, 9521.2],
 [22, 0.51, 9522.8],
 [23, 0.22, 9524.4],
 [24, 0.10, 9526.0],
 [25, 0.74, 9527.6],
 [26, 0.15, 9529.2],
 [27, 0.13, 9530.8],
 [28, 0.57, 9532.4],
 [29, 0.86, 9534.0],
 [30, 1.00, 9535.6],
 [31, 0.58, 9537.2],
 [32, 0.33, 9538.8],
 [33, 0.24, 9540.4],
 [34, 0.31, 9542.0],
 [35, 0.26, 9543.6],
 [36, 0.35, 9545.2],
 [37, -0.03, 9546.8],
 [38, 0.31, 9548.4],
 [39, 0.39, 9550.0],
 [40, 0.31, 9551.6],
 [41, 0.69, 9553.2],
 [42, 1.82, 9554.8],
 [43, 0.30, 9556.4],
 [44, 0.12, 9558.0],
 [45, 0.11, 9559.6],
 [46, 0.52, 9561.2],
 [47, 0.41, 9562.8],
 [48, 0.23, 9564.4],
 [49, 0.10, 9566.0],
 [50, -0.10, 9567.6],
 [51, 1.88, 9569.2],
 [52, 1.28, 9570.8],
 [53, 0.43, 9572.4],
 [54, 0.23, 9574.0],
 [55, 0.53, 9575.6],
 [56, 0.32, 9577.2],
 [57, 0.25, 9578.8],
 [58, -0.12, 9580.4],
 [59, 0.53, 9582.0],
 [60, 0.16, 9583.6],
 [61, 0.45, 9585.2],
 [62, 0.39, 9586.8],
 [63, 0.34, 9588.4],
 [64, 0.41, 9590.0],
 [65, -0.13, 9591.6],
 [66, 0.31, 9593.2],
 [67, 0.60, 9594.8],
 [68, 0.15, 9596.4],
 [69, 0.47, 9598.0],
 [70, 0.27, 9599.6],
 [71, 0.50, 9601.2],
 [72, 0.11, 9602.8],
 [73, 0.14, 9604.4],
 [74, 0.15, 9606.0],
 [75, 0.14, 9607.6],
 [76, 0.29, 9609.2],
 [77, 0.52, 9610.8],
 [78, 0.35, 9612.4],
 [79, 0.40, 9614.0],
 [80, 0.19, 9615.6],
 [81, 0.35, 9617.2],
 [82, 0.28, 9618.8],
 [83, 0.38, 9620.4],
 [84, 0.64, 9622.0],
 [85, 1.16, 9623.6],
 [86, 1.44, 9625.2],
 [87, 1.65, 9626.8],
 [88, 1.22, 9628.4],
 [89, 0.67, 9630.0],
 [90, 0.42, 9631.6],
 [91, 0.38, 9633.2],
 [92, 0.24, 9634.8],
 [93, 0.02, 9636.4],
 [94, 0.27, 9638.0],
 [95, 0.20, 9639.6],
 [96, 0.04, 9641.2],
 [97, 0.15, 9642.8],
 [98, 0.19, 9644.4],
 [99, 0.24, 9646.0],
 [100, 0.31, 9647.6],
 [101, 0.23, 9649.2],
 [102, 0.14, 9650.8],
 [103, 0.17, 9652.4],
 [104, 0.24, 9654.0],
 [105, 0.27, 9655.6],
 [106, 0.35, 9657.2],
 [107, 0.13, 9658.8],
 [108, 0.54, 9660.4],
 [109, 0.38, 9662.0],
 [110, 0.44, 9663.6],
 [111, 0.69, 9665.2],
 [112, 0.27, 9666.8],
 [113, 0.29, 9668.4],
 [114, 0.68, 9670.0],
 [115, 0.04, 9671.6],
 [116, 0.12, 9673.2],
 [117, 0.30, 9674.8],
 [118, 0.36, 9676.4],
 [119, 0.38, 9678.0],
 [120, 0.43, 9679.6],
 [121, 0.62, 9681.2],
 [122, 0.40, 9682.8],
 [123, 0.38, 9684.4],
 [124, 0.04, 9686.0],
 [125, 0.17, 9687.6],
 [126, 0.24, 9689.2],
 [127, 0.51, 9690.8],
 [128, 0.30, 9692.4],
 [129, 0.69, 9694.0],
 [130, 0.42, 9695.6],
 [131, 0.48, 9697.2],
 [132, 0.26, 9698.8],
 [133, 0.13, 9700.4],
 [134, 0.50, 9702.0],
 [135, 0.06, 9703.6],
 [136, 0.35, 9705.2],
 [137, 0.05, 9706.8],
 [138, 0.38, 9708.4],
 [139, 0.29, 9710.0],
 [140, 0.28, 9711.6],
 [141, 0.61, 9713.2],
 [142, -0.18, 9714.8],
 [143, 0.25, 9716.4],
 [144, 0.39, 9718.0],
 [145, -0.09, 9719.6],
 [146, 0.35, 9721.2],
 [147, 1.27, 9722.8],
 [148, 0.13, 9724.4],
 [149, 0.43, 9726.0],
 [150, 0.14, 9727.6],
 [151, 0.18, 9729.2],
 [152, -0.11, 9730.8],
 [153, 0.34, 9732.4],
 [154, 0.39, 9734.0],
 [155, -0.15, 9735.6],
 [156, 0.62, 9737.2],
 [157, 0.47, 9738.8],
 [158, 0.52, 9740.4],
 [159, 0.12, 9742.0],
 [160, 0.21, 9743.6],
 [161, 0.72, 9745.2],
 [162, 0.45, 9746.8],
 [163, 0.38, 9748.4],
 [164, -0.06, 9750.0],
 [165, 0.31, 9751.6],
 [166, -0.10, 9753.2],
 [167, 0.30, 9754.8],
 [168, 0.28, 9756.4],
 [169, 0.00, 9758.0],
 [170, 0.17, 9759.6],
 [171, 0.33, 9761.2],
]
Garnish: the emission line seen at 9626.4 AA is [O III] 5007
